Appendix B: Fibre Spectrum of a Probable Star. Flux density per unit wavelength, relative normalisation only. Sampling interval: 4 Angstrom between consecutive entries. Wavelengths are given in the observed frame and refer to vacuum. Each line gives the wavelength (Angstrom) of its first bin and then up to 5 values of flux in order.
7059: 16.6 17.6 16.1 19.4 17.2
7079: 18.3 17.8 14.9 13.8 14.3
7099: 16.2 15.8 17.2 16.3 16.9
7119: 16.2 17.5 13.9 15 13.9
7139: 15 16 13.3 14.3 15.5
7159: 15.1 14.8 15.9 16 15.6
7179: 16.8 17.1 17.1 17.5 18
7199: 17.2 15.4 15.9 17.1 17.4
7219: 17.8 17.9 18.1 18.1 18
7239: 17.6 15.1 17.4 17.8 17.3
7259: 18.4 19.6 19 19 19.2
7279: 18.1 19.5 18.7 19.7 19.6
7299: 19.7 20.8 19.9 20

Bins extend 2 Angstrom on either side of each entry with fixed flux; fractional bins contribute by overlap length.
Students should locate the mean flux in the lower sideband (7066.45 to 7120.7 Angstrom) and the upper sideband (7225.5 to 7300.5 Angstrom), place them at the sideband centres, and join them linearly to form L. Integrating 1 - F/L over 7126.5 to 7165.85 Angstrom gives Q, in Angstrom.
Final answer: 5.4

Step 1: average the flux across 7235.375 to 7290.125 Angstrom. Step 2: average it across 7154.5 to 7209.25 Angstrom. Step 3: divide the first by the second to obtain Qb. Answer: 1.1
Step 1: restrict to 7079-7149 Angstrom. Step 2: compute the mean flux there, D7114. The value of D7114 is 15.6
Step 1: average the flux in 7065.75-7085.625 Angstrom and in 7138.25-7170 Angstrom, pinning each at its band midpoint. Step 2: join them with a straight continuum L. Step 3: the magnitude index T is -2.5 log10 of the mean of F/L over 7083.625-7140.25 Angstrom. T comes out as 0.06 mag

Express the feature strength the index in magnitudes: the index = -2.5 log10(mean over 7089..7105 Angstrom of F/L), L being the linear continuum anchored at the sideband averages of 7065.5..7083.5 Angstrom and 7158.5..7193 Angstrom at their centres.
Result 0.163 mag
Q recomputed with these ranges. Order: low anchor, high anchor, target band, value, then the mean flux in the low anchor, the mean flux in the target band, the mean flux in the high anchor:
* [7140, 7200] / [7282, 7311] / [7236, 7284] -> 1.34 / 16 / 18.1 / 19.7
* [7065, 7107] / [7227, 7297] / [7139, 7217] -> 6.09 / 16.4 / 16.1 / 18.4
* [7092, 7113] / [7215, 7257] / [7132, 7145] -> 1.06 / 15.9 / 15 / 17.5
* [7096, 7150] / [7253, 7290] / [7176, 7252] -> 1.46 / 15.6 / 17.2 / 18.8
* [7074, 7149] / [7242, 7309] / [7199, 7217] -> 1.04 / 15.7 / 16.5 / 18.8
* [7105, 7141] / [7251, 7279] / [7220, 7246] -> 0.73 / 15.8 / 17.5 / 18.6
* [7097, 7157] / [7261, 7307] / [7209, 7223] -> 0.17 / 15.5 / 17.5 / 19.4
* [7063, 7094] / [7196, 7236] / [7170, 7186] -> 0.65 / 16.8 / 16.4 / 17.3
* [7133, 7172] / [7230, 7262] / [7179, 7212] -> -1.60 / 15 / 16.9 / 17.5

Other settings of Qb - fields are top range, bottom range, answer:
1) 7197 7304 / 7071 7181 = 1.15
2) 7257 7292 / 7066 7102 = 1.16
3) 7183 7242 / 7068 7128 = 1.05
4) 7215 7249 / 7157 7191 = 1.08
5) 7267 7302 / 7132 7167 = 1.30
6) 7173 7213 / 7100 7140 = 1.06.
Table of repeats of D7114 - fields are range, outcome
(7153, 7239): 16.8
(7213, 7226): 17.7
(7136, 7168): 14.9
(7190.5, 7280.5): 17.7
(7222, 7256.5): 17.5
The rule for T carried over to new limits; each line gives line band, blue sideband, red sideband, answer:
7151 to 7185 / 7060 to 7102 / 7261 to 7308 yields 0.130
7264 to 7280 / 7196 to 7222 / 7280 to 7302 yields -0.004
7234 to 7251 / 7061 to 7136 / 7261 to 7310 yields 0.099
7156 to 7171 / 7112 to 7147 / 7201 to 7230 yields 0.050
